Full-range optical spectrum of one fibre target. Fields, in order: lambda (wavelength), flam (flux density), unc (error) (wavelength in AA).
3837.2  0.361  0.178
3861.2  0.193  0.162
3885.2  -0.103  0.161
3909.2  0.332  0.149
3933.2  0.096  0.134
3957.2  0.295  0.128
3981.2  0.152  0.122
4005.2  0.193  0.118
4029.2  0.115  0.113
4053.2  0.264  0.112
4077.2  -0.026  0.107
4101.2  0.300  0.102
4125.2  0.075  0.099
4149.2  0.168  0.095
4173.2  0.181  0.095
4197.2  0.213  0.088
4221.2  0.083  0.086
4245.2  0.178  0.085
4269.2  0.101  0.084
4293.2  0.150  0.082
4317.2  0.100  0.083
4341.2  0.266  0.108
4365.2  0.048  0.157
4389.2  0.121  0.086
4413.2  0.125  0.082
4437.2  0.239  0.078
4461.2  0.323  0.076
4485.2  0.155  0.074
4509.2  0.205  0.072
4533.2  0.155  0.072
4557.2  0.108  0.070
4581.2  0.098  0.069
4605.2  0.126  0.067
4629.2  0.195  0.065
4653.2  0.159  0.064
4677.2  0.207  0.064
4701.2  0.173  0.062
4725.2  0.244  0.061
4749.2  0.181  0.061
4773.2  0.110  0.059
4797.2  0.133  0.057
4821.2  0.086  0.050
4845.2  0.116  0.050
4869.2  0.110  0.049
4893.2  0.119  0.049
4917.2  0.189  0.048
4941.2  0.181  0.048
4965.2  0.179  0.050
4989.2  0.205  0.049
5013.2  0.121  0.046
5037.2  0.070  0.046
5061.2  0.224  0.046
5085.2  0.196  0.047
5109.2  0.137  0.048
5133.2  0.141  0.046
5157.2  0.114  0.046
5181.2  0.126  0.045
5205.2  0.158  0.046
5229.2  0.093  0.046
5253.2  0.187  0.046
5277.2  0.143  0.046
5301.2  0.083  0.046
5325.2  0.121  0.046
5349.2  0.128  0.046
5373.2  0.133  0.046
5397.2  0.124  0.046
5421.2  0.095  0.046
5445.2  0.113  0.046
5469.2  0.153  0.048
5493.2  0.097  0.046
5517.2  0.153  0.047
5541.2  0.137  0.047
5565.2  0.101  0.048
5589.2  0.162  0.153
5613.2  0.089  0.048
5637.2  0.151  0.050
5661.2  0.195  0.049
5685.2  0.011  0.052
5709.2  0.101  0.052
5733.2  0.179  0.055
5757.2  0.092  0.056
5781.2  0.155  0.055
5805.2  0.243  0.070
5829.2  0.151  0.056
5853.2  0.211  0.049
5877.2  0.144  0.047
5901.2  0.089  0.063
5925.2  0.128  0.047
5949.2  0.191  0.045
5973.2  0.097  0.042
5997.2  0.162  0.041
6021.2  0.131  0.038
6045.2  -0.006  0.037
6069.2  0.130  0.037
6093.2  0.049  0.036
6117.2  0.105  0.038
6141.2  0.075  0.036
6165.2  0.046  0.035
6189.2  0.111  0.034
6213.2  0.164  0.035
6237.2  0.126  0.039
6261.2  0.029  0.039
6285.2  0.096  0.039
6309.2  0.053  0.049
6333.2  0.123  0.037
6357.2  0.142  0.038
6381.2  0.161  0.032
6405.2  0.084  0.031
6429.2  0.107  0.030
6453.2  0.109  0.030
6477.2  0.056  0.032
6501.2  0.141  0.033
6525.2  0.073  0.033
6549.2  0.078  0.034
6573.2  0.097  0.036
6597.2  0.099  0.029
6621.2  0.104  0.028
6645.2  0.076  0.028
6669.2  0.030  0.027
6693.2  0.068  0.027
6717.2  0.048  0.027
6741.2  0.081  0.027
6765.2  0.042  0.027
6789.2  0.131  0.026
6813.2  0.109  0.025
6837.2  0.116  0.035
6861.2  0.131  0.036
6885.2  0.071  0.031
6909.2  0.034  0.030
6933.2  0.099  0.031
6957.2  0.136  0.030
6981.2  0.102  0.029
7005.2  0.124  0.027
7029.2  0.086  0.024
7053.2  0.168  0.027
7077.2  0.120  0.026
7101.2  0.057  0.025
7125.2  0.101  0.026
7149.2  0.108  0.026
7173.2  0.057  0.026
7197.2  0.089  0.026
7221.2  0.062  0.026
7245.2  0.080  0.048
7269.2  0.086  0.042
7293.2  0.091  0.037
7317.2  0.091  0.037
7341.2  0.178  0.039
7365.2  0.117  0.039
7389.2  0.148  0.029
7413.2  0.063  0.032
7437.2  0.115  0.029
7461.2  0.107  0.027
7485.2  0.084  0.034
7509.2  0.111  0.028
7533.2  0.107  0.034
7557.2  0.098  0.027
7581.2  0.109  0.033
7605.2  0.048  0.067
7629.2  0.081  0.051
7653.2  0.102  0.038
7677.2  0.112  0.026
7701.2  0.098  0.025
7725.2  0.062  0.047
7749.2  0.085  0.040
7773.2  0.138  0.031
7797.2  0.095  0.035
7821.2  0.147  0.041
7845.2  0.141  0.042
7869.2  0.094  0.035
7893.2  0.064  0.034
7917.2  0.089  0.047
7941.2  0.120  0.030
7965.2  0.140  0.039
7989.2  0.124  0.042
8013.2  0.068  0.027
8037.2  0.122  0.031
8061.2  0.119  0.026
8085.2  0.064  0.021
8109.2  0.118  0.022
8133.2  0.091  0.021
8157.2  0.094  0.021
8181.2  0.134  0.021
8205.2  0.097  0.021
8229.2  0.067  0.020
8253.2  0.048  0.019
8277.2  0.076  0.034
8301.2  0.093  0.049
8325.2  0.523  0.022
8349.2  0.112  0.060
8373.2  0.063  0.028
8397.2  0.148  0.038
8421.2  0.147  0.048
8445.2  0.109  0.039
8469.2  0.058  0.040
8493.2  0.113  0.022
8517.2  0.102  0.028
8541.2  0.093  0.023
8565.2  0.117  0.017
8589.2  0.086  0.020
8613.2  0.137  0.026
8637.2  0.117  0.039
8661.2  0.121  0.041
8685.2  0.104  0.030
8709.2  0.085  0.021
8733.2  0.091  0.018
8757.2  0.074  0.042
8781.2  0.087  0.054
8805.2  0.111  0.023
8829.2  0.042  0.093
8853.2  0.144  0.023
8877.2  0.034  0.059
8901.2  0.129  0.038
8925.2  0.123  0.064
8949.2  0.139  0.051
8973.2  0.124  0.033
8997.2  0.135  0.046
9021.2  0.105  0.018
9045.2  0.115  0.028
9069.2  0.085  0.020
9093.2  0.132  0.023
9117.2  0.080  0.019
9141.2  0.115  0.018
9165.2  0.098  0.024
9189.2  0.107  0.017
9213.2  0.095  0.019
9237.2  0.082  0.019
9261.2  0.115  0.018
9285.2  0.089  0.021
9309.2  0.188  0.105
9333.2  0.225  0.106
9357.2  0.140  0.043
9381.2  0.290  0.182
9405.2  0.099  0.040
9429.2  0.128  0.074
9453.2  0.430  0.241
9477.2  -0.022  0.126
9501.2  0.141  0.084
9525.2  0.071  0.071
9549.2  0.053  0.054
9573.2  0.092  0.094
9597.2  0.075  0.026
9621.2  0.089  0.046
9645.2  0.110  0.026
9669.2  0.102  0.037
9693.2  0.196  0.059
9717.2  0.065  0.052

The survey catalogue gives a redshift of 1.23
